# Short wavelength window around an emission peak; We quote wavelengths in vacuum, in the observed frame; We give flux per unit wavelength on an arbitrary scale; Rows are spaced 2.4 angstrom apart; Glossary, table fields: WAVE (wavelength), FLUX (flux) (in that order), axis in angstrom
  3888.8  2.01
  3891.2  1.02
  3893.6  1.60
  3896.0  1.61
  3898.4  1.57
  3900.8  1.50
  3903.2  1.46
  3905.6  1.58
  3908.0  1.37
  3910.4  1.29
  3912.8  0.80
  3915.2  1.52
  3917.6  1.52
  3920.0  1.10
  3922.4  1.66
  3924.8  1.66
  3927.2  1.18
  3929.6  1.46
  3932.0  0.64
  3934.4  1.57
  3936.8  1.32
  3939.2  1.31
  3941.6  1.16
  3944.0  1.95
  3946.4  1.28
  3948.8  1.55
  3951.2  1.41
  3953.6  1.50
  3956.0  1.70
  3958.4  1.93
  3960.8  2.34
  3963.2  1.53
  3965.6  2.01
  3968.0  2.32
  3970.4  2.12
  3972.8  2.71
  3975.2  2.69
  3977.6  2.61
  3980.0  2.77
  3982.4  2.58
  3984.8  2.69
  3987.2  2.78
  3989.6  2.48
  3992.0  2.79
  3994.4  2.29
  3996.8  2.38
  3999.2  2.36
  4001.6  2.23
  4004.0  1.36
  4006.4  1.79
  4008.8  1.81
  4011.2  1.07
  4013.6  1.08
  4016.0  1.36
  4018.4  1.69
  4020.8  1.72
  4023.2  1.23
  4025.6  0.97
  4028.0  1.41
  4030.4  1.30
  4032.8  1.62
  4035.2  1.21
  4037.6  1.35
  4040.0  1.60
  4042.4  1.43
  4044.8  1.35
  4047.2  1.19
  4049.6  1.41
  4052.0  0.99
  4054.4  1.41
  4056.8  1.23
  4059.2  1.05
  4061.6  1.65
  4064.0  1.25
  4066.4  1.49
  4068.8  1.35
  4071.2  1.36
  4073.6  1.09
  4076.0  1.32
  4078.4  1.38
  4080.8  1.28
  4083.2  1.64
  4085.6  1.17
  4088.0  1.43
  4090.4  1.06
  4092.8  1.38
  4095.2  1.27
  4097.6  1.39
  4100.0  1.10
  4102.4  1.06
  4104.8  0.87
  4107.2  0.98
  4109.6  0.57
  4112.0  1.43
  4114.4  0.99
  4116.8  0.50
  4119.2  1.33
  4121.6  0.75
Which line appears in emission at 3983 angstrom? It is Mg II 2798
